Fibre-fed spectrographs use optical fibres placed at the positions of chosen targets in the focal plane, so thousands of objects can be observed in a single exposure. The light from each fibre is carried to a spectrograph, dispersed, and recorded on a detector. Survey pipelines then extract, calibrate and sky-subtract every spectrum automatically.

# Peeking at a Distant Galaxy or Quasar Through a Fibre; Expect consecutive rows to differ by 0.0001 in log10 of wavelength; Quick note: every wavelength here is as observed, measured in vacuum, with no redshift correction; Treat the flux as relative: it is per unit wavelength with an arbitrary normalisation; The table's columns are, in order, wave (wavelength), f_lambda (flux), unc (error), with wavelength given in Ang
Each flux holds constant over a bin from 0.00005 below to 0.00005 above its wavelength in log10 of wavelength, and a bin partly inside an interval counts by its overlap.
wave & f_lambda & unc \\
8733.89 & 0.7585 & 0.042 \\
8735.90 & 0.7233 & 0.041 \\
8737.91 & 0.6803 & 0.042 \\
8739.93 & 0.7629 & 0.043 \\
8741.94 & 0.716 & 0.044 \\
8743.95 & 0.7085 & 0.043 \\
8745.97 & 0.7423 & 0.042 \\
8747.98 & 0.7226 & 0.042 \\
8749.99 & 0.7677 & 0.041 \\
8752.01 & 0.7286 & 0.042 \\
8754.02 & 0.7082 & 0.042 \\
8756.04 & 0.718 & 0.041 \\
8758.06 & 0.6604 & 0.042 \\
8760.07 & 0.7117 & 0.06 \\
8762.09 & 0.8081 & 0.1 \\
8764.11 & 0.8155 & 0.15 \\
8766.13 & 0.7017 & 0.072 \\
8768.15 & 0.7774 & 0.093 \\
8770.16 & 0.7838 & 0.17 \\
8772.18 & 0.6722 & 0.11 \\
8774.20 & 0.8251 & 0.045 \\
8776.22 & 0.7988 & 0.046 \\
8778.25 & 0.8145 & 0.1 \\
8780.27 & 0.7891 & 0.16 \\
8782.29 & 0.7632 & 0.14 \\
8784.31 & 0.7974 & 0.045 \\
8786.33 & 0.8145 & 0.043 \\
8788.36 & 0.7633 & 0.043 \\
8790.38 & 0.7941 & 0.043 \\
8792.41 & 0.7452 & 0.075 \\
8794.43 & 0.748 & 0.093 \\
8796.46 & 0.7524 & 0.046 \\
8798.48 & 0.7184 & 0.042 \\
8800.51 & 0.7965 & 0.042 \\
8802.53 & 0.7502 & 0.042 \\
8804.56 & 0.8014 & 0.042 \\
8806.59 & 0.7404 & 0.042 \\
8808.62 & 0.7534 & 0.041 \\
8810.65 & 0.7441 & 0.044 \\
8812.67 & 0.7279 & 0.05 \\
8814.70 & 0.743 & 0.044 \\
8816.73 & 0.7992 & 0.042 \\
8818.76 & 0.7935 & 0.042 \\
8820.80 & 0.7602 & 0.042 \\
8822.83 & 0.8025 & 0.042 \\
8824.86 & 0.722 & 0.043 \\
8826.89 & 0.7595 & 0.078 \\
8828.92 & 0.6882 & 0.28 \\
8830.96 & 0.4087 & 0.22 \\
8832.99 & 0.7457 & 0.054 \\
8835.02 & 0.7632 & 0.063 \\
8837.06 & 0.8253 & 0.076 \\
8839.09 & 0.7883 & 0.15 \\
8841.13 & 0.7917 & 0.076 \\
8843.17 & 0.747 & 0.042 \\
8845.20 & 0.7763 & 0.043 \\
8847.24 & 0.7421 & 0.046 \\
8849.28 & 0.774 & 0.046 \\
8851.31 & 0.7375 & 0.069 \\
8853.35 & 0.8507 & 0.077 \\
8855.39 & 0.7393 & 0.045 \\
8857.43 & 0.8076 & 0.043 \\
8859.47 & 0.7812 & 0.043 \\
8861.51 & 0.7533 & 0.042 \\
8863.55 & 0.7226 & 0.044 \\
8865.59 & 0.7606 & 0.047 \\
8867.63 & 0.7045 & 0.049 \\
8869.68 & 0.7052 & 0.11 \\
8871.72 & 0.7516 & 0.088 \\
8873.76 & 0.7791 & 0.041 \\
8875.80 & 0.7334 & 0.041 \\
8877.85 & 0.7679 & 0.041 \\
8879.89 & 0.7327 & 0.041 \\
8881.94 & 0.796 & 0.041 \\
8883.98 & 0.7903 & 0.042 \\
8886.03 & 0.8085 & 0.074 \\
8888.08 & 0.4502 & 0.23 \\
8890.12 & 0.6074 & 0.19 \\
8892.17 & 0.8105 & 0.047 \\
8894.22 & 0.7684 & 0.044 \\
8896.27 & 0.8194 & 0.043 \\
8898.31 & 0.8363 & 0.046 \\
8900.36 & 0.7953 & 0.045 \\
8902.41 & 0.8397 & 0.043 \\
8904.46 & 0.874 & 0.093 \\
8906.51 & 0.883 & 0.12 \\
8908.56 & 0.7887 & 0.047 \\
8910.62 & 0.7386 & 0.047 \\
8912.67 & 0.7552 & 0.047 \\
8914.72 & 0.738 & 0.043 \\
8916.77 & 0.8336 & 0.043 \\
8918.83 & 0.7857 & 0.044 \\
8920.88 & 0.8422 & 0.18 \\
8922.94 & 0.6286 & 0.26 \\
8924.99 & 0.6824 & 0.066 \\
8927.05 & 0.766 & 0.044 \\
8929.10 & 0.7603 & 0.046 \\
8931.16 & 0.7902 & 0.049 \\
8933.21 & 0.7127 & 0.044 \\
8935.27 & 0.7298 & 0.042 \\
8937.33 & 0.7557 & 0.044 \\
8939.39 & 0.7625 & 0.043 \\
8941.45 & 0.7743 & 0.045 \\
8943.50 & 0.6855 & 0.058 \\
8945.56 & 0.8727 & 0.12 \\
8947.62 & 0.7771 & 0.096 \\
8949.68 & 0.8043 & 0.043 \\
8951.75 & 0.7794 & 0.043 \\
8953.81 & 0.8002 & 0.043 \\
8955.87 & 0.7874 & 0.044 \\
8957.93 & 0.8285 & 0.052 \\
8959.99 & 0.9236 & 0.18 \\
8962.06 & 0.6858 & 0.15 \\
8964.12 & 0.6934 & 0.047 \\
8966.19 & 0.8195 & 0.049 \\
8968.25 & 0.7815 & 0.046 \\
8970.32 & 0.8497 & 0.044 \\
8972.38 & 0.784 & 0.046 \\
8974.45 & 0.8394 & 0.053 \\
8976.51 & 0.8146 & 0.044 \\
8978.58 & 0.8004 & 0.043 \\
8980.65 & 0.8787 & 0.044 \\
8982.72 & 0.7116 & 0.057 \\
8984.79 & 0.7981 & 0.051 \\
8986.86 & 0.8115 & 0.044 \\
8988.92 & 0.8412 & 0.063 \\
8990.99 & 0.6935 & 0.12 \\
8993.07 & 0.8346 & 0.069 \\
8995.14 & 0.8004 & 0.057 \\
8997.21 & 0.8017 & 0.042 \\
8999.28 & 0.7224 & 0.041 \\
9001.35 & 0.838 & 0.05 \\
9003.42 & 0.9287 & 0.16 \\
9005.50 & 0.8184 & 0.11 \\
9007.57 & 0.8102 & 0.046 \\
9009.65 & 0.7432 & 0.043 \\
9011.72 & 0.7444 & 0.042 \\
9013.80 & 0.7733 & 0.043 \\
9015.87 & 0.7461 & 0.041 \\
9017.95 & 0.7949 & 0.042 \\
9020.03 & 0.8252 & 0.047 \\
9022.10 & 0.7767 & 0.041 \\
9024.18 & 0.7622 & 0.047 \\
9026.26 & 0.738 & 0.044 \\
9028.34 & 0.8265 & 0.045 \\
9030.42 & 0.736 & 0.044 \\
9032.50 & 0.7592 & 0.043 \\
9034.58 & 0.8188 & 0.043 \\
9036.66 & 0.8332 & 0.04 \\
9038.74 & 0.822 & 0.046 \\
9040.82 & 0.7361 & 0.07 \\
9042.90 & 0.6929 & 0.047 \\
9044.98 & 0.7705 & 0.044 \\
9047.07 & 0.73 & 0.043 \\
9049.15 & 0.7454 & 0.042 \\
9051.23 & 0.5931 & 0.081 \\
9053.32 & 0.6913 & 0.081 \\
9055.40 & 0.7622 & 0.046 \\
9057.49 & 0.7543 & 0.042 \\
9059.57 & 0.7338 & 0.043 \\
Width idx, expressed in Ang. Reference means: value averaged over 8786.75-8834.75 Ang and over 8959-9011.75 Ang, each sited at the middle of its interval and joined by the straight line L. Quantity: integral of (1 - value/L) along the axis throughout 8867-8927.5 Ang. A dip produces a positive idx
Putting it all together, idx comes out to 0.8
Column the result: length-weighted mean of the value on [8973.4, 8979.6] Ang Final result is 0.818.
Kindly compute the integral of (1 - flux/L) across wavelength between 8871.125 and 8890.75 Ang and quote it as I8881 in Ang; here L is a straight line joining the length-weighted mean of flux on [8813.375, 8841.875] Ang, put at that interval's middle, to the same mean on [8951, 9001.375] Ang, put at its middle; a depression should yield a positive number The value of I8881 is 1.0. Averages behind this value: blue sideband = 0.741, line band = 0.723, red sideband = 0.796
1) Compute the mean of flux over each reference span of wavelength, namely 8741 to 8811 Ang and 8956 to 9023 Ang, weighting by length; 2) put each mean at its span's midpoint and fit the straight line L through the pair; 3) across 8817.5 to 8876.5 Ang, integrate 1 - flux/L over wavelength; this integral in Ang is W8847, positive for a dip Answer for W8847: 1.6 Ang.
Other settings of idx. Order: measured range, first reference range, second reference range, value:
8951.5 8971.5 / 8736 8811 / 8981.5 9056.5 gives -0.7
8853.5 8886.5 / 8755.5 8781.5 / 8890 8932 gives 0.7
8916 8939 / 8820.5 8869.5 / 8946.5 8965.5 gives 0.7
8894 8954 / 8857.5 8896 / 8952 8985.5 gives -0.8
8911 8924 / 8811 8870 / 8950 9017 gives 0.2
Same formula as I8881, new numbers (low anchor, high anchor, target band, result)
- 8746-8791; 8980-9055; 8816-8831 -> 0.56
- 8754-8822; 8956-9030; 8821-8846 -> 1.11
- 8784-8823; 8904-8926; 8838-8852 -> 0.05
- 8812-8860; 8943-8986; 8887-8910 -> 0.14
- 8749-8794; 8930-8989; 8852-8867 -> 0.06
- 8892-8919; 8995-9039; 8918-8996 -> 1.69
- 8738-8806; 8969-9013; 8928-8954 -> 0.77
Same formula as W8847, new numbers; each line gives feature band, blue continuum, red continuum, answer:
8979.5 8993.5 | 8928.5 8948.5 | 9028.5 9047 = -0.5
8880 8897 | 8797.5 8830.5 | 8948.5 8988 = 1.0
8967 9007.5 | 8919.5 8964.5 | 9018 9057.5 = -2.4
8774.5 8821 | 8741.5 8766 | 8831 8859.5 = -1.4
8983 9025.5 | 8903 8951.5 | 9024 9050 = -1.3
